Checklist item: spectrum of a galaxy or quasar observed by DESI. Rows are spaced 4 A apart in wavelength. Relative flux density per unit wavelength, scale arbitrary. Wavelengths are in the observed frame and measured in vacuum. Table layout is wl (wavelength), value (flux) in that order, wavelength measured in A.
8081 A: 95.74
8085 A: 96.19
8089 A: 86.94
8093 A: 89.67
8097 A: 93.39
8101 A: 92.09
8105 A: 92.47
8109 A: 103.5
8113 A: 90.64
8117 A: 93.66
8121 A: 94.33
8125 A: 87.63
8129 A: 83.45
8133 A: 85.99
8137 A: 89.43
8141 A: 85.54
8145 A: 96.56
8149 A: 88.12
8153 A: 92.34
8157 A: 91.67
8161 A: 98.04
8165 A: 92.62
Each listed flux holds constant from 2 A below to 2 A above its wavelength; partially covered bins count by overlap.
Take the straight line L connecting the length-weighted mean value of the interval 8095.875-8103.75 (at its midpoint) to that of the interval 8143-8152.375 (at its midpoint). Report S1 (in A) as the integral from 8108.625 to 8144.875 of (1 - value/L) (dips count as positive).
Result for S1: 0.89 A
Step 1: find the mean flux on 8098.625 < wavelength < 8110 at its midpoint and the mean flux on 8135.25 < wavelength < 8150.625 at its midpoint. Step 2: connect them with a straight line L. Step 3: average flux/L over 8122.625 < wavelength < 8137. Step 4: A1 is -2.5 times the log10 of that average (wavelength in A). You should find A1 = 0.065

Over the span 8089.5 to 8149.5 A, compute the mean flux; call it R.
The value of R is 91.1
